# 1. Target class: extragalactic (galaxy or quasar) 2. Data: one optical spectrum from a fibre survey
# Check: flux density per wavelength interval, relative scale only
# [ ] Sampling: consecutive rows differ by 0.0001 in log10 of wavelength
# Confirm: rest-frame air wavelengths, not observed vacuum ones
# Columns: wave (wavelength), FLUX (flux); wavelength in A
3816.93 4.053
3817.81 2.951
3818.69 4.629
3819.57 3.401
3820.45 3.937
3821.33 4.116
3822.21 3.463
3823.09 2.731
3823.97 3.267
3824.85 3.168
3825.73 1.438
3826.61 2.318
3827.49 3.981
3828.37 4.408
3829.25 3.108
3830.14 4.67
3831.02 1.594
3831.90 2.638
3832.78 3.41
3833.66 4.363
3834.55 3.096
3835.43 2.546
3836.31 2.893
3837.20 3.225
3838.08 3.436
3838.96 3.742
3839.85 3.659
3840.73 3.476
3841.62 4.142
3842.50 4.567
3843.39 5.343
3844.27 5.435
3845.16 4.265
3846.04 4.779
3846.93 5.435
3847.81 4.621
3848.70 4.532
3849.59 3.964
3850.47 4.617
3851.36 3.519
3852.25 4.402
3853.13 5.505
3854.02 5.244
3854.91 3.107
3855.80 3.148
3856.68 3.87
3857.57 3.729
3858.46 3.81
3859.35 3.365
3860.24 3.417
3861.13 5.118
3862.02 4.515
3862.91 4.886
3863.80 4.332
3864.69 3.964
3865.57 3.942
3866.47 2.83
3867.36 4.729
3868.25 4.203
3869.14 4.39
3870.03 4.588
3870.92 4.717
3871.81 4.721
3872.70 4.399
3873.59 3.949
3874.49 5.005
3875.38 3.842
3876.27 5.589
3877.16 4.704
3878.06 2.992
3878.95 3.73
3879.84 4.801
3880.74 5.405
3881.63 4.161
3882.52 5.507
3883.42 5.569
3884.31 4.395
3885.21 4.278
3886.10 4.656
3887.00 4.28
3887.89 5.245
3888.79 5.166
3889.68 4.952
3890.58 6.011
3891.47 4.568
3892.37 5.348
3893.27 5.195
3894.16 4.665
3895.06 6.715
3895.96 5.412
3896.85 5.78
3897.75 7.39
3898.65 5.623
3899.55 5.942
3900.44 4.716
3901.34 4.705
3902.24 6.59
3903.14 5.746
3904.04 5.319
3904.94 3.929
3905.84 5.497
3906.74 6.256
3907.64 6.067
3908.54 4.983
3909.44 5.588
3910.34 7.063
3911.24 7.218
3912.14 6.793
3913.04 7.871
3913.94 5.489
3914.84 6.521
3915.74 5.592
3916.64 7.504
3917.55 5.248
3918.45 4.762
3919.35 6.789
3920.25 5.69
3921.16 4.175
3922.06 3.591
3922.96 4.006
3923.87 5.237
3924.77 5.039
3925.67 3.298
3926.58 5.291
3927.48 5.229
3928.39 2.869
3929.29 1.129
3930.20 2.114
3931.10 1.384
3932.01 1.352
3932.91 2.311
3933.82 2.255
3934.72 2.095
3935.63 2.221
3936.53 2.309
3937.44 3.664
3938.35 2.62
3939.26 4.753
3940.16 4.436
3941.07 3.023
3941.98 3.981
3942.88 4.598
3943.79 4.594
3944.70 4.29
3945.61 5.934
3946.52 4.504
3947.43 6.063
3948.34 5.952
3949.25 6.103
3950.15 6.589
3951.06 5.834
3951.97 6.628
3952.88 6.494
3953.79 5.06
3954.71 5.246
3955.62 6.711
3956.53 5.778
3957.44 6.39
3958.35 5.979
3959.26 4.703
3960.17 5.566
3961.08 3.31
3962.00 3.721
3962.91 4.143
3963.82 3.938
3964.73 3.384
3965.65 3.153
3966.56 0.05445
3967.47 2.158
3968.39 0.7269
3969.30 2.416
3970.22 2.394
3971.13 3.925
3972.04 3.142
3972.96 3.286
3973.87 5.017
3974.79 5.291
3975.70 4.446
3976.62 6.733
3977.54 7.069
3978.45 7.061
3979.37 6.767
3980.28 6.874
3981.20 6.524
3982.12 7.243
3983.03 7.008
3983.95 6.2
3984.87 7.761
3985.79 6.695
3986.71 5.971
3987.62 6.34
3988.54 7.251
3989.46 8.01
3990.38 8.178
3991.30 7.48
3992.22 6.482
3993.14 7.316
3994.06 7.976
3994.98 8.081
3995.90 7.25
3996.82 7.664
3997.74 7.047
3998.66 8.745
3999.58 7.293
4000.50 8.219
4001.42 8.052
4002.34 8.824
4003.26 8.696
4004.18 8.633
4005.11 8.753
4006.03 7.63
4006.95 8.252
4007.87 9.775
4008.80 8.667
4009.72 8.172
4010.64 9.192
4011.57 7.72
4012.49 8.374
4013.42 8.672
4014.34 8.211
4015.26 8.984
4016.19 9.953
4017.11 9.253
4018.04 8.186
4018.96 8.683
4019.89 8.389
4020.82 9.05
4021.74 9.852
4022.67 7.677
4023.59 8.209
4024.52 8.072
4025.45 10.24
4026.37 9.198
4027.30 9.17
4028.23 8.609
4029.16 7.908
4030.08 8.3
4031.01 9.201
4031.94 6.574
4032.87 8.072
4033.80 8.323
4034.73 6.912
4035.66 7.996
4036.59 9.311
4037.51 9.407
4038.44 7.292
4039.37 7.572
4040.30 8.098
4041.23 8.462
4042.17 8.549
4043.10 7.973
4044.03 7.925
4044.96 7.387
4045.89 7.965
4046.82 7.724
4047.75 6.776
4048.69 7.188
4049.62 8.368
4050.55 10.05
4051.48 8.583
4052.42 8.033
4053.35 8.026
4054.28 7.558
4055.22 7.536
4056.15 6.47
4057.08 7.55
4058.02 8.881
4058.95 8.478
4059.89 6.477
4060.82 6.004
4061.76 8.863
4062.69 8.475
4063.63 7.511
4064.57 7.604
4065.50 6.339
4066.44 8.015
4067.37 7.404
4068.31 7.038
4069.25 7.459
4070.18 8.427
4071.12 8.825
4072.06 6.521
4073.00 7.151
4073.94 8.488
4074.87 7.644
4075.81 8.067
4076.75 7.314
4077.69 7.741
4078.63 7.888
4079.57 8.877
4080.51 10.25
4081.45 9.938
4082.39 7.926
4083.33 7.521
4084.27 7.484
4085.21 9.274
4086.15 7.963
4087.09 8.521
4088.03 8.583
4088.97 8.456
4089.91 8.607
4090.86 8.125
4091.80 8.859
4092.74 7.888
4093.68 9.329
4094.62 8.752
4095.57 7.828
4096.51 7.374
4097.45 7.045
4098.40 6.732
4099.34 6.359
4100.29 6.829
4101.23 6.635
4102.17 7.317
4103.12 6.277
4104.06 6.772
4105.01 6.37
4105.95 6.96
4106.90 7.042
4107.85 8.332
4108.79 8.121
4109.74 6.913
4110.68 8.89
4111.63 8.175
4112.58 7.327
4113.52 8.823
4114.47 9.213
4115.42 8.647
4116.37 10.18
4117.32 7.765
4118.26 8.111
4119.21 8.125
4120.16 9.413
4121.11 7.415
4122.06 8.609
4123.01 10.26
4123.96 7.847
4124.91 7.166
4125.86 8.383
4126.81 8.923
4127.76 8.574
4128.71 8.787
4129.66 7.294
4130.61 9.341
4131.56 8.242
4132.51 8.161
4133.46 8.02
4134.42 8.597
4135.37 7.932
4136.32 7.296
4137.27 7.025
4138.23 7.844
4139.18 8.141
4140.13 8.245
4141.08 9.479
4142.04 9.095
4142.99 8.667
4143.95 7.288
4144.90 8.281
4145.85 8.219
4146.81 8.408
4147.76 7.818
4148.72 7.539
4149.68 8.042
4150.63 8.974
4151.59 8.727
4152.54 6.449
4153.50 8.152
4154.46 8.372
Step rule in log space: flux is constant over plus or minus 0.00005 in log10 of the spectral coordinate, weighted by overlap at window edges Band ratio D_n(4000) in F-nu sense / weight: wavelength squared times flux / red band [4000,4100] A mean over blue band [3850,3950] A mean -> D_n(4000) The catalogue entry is 1.9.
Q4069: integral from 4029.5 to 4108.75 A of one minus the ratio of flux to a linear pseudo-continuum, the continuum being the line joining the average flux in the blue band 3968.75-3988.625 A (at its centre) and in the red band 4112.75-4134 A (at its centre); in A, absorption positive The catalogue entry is -5.0 A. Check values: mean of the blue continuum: 5.65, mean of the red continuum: 8.5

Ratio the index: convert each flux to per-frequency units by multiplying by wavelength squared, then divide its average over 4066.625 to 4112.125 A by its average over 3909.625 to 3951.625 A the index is 1.9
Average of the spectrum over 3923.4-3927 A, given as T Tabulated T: 4.7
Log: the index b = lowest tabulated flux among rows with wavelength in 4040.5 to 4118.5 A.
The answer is 6.004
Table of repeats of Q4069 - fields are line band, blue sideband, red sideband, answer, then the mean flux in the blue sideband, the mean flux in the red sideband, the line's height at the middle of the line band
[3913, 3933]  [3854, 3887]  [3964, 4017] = 3.34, 4.3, 6.7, 5.35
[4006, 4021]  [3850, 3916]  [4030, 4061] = -2.74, 4.95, 7.92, 7.34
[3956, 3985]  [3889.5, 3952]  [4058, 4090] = 5.82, 4.89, 7.98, 5.89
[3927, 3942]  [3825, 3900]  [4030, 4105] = 7.55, 4.35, 7.88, 5.59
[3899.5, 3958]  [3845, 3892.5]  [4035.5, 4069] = 7.00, 4.46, 7.85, 5.57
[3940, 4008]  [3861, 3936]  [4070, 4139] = 1.47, 4.78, 8.05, 5.98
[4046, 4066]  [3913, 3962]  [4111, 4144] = -2.30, 4.6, 8.37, 6.95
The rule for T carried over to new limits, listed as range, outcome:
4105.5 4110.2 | 7.47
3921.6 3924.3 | 4.27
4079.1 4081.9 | 9.68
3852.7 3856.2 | 4.25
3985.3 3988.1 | 6.36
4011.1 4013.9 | 8.24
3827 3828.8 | 4.15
